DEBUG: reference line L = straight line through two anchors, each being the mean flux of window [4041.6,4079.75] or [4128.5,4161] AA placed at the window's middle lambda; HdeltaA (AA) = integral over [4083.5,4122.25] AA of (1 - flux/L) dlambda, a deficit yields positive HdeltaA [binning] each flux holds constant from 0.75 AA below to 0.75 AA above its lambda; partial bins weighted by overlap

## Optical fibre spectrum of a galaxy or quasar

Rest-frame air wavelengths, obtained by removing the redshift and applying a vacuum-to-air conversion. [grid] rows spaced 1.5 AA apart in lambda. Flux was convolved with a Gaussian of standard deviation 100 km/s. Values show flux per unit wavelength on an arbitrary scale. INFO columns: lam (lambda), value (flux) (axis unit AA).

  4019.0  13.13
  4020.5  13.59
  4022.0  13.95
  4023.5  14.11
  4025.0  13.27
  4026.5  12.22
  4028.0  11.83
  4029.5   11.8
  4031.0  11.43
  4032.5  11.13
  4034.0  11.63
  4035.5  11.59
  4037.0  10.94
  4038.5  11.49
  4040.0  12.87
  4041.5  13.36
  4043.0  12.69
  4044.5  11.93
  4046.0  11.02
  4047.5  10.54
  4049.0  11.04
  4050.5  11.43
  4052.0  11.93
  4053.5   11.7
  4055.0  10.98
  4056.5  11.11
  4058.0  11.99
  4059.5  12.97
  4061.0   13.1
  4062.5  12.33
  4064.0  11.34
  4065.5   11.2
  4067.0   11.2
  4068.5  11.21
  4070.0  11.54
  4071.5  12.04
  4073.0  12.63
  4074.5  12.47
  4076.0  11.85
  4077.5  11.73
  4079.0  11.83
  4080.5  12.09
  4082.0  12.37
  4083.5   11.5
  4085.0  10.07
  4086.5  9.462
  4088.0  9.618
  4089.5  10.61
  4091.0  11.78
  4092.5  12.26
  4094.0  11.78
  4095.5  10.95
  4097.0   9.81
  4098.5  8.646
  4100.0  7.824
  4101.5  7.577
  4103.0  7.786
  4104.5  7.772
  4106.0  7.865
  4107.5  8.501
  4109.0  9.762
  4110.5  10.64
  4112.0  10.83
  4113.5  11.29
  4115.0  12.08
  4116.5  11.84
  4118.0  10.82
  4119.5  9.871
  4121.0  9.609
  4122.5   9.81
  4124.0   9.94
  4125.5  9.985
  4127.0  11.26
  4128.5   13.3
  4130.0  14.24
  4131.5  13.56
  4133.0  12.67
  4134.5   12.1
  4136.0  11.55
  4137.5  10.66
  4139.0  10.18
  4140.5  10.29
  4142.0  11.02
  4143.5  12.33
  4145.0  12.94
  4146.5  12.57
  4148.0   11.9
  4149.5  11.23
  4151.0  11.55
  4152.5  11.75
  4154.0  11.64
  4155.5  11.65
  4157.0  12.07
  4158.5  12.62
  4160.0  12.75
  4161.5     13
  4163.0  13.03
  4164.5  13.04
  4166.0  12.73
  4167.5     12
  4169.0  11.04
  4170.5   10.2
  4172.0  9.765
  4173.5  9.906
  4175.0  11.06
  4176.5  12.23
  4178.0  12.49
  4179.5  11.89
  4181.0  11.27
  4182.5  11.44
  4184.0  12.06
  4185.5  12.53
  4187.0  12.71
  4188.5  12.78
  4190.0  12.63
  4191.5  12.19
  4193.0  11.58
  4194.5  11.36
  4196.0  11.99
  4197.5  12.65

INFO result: 6.2 AA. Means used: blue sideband 11.8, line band 9.99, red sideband 12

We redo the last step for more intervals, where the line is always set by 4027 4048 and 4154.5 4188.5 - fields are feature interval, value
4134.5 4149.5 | 0.45 AA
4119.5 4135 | 0.39 AA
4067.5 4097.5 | 1.04 AA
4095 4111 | 4.14 AA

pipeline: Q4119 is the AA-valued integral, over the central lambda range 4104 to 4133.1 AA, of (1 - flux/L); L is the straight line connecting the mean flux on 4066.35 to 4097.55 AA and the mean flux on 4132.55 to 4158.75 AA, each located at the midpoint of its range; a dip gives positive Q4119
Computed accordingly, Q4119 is 1.99 AA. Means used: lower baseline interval 11.4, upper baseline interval 11.7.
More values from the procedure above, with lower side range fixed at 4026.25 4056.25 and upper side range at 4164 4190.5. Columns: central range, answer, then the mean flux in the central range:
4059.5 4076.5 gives -0.4 AA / 11.9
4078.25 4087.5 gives 0.4 AA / 11.2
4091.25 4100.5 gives 1.1 AA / 10.4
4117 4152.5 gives 0.8 AA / 11.5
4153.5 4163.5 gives -0.6 AA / 12.4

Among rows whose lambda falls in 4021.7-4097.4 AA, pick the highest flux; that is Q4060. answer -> 14.11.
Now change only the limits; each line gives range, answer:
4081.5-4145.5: 14.24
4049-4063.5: 13.1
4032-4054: 13.36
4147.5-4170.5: 13.04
